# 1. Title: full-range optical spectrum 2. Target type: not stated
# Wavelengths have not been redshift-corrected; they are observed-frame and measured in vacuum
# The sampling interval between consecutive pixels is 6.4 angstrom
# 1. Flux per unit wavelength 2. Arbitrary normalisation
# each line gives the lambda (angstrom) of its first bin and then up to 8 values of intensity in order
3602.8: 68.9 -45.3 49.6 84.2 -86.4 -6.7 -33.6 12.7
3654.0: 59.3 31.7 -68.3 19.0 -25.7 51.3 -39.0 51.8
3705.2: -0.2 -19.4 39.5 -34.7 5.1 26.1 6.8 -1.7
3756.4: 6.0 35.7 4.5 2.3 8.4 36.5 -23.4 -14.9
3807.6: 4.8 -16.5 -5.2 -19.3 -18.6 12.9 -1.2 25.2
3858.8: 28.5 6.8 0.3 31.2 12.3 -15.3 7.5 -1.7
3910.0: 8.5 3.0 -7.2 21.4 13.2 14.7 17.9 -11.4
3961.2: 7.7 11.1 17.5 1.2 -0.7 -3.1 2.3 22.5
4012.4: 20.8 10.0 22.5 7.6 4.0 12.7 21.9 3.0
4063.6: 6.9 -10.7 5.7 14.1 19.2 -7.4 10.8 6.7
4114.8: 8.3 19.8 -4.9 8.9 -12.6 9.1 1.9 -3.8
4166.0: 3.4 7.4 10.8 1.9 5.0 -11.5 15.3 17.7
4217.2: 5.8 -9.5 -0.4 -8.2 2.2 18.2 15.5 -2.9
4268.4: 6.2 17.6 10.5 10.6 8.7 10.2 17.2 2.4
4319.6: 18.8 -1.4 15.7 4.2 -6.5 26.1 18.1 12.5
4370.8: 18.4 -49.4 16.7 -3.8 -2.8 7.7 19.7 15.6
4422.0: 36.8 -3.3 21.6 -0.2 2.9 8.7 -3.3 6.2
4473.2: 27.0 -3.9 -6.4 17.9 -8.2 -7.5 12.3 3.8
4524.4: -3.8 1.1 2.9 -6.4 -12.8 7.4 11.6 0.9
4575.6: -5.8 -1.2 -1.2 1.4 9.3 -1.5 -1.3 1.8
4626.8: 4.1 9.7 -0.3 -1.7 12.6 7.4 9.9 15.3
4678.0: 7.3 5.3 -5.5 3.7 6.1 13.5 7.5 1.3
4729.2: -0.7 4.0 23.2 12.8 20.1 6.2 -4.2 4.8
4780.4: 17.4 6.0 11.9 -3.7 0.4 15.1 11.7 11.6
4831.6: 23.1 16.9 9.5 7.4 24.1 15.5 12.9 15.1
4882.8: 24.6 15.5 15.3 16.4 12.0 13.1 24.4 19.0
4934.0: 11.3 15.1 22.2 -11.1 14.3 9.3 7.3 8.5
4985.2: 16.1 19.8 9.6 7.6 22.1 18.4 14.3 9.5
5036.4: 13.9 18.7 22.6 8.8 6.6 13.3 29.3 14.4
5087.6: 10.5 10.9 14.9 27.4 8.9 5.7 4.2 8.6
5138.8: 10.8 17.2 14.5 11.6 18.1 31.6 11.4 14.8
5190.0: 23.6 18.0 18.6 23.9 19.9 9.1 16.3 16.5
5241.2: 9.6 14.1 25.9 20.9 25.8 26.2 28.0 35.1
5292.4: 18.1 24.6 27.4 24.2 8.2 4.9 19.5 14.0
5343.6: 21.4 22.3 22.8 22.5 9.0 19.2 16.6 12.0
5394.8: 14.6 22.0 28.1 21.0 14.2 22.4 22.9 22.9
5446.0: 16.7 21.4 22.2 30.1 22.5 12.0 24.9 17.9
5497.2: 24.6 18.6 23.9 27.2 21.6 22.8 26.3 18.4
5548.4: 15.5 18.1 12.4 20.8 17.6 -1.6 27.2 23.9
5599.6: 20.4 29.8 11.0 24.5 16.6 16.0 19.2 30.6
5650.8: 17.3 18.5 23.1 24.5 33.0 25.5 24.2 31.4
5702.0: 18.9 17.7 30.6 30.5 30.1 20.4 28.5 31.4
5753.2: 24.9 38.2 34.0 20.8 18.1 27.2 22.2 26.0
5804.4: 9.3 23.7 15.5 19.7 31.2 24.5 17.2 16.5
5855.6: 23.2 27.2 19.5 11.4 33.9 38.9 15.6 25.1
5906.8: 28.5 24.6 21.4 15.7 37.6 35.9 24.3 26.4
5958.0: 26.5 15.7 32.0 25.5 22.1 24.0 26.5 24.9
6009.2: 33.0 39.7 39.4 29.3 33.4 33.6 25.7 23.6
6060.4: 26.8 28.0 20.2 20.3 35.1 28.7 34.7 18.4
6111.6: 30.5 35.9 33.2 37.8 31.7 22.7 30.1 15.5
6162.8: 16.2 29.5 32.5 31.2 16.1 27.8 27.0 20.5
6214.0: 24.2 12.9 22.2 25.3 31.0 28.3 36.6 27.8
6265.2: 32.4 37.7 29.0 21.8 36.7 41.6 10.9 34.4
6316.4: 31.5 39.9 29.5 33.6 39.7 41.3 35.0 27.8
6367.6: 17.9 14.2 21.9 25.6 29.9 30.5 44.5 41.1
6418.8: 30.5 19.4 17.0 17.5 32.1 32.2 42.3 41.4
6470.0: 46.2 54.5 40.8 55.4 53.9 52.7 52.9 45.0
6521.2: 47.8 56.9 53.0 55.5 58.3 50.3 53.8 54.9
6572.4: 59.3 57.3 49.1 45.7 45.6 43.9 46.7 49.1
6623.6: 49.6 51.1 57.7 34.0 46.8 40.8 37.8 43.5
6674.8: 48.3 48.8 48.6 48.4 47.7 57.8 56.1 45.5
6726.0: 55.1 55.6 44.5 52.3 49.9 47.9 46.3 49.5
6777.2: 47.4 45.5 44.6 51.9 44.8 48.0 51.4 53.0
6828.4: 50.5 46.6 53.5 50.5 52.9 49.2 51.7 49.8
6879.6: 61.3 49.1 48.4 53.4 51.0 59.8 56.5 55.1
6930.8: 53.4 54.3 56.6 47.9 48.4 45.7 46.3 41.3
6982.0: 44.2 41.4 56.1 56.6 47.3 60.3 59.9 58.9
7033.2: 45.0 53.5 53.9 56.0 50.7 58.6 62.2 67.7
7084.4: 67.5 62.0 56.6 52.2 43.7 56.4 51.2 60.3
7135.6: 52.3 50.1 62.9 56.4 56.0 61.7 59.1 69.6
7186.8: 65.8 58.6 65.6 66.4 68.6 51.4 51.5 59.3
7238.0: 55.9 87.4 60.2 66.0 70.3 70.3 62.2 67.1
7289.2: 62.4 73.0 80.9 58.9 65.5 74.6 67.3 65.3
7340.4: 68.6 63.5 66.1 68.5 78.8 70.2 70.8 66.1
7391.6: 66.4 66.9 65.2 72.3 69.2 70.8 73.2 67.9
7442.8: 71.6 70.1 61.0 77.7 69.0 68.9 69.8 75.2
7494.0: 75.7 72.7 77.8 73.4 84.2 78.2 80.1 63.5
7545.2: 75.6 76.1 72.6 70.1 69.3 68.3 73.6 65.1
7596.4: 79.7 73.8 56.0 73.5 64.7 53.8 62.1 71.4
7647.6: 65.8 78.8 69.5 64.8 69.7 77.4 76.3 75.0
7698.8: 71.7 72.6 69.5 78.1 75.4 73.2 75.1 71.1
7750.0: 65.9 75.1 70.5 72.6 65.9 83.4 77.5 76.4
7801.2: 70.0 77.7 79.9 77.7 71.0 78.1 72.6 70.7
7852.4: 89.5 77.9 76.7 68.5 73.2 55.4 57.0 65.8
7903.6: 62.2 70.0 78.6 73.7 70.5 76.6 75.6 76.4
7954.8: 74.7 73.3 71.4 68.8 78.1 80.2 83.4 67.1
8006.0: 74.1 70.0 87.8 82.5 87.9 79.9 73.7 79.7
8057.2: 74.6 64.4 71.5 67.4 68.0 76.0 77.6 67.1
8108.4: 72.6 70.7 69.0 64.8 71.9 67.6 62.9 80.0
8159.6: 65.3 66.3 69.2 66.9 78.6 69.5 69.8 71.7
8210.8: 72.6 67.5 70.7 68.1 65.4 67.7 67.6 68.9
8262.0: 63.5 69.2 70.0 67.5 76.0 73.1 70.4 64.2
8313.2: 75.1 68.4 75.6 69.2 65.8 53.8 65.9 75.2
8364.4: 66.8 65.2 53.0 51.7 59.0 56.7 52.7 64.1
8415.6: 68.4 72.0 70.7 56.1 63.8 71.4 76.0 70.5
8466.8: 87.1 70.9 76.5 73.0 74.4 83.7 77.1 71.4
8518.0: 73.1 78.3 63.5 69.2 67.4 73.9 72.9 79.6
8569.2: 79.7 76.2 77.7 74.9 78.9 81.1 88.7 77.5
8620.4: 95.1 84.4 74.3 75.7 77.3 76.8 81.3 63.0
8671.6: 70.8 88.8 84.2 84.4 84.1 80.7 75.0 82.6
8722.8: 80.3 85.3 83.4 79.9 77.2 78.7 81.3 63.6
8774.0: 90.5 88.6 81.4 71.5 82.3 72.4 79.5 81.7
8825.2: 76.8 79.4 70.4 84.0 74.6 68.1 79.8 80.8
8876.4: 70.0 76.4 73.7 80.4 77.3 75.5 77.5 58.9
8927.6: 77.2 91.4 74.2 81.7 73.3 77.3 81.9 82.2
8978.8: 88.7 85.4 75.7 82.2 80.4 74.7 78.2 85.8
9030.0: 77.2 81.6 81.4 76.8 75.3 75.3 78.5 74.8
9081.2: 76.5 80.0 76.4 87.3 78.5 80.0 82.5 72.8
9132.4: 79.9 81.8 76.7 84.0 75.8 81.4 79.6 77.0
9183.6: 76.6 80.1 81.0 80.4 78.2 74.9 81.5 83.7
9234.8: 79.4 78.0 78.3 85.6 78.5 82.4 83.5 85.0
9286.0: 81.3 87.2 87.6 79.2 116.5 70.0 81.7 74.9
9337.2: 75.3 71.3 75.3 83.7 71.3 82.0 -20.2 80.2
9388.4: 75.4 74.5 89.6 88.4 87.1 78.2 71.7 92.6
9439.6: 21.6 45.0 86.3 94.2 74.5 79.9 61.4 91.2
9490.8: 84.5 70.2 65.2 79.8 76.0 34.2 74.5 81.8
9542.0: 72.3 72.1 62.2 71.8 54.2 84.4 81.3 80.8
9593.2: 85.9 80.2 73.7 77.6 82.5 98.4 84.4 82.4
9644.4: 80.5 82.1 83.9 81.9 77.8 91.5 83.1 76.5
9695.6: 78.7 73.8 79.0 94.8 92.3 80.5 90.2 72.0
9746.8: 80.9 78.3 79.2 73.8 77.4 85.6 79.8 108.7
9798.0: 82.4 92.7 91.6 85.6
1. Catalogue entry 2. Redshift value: 0.62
